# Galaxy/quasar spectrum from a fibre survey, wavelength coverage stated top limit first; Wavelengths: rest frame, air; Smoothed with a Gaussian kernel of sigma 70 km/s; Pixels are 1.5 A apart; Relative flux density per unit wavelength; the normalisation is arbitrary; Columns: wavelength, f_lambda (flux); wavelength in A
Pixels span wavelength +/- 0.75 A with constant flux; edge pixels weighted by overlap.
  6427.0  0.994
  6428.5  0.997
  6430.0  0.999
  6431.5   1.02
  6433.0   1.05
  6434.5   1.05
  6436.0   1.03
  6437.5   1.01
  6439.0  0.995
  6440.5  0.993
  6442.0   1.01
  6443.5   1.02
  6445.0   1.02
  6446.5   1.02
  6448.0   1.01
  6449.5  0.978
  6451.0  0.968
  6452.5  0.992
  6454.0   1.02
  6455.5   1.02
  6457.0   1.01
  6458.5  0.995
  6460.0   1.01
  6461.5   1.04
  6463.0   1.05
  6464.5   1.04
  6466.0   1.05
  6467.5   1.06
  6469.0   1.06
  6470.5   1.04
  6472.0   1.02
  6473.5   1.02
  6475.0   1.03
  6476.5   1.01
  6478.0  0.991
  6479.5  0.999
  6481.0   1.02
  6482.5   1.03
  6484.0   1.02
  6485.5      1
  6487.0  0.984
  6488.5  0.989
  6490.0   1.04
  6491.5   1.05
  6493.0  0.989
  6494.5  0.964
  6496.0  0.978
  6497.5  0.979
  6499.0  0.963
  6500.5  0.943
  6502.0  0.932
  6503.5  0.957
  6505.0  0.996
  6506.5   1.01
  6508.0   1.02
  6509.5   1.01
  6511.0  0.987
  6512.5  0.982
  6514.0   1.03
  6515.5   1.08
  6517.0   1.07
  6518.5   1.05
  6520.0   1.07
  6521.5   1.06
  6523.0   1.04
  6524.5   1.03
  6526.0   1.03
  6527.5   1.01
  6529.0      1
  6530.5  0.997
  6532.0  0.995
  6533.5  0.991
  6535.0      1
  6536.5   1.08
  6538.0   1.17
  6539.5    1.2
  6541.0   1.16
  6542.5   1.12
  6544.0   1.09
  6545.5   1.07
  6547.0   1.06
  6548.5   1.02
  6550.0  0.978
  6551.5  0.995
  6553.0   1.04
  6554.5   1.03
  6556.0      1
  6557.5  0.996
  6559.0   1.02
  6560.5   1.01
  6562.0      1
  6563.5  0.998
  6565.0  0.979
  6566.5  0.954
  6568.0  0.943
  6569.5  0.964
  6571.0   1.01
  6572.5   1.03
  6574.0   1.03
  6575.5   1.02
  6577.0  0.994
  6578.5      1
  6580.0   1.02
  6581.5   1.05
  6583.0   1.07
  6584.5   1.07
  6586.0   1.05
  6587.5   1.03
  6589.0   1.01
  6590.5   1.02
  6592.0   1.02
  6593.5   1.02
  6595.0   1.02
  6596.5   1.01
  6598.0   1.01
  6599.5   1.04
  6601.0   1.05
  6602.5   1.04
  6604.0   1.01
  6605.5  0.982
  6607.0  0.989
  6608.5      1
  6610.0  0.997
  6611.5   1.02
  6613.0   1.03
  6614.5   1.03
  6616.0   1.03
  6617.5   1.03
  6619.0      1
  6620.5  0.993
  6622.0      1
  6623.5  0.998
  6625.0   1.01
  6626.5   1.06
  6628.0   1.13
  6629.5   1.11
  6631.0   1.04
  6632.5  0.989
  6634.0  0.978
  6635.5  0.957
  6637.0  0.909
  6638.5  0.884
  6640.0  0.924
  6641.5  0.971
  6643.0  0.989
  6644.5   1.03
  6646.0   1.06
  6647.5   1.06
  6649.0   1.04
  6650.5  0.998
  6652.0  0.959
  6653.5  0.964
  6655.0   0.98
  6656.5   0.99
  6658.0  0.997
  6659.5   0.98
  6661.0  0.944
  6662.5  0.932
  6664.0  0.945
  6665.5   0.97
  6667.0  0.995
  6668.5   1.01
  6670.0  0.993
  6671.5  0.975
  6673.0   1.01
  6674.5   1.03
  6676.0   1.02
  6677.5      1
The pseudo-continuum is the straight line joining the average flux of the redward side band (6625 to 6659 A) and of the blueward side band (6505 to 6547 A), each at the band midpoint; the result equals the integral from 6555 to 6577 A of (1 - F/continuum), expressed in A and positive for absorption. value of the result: 0.76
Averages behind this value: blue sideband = 1.05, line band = 0.997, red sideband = 1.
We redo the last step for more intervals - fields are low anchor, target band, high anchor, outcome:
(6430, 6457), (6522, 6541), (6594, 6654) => -0.7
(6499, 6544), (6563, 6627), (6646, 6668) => -0.4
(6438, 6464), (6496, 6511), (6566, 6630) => 0.5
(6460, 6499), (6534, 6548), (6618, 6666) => -1.3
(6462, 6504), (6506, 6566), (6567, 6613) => -1.4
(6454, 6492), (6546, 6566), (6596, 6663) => 0.1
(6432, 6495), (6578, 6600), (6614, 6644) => -0.5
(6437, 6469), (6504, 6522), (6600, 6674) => -0.3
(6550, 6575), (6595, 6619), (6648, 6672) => -0.6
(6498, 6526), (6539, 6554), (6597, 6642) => -0.9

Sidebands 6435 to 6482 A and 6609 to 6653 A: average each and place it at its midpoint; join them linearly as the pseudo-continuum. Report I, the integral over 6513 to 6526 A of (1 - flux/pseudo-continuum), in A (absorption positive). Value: -0.5 A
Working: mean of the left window 1.02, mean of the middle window 1.05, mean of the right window 1.01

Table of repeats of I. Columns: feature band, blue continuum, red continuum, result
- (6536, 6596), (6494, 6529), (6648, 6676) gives -1.98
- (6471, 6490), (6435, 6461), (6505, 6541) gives 0.20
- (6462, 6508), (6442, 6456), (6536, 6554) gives 1.15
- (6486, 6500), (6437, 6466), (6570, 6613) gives 0.31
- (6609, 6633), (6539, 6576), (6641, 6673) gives -0.61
